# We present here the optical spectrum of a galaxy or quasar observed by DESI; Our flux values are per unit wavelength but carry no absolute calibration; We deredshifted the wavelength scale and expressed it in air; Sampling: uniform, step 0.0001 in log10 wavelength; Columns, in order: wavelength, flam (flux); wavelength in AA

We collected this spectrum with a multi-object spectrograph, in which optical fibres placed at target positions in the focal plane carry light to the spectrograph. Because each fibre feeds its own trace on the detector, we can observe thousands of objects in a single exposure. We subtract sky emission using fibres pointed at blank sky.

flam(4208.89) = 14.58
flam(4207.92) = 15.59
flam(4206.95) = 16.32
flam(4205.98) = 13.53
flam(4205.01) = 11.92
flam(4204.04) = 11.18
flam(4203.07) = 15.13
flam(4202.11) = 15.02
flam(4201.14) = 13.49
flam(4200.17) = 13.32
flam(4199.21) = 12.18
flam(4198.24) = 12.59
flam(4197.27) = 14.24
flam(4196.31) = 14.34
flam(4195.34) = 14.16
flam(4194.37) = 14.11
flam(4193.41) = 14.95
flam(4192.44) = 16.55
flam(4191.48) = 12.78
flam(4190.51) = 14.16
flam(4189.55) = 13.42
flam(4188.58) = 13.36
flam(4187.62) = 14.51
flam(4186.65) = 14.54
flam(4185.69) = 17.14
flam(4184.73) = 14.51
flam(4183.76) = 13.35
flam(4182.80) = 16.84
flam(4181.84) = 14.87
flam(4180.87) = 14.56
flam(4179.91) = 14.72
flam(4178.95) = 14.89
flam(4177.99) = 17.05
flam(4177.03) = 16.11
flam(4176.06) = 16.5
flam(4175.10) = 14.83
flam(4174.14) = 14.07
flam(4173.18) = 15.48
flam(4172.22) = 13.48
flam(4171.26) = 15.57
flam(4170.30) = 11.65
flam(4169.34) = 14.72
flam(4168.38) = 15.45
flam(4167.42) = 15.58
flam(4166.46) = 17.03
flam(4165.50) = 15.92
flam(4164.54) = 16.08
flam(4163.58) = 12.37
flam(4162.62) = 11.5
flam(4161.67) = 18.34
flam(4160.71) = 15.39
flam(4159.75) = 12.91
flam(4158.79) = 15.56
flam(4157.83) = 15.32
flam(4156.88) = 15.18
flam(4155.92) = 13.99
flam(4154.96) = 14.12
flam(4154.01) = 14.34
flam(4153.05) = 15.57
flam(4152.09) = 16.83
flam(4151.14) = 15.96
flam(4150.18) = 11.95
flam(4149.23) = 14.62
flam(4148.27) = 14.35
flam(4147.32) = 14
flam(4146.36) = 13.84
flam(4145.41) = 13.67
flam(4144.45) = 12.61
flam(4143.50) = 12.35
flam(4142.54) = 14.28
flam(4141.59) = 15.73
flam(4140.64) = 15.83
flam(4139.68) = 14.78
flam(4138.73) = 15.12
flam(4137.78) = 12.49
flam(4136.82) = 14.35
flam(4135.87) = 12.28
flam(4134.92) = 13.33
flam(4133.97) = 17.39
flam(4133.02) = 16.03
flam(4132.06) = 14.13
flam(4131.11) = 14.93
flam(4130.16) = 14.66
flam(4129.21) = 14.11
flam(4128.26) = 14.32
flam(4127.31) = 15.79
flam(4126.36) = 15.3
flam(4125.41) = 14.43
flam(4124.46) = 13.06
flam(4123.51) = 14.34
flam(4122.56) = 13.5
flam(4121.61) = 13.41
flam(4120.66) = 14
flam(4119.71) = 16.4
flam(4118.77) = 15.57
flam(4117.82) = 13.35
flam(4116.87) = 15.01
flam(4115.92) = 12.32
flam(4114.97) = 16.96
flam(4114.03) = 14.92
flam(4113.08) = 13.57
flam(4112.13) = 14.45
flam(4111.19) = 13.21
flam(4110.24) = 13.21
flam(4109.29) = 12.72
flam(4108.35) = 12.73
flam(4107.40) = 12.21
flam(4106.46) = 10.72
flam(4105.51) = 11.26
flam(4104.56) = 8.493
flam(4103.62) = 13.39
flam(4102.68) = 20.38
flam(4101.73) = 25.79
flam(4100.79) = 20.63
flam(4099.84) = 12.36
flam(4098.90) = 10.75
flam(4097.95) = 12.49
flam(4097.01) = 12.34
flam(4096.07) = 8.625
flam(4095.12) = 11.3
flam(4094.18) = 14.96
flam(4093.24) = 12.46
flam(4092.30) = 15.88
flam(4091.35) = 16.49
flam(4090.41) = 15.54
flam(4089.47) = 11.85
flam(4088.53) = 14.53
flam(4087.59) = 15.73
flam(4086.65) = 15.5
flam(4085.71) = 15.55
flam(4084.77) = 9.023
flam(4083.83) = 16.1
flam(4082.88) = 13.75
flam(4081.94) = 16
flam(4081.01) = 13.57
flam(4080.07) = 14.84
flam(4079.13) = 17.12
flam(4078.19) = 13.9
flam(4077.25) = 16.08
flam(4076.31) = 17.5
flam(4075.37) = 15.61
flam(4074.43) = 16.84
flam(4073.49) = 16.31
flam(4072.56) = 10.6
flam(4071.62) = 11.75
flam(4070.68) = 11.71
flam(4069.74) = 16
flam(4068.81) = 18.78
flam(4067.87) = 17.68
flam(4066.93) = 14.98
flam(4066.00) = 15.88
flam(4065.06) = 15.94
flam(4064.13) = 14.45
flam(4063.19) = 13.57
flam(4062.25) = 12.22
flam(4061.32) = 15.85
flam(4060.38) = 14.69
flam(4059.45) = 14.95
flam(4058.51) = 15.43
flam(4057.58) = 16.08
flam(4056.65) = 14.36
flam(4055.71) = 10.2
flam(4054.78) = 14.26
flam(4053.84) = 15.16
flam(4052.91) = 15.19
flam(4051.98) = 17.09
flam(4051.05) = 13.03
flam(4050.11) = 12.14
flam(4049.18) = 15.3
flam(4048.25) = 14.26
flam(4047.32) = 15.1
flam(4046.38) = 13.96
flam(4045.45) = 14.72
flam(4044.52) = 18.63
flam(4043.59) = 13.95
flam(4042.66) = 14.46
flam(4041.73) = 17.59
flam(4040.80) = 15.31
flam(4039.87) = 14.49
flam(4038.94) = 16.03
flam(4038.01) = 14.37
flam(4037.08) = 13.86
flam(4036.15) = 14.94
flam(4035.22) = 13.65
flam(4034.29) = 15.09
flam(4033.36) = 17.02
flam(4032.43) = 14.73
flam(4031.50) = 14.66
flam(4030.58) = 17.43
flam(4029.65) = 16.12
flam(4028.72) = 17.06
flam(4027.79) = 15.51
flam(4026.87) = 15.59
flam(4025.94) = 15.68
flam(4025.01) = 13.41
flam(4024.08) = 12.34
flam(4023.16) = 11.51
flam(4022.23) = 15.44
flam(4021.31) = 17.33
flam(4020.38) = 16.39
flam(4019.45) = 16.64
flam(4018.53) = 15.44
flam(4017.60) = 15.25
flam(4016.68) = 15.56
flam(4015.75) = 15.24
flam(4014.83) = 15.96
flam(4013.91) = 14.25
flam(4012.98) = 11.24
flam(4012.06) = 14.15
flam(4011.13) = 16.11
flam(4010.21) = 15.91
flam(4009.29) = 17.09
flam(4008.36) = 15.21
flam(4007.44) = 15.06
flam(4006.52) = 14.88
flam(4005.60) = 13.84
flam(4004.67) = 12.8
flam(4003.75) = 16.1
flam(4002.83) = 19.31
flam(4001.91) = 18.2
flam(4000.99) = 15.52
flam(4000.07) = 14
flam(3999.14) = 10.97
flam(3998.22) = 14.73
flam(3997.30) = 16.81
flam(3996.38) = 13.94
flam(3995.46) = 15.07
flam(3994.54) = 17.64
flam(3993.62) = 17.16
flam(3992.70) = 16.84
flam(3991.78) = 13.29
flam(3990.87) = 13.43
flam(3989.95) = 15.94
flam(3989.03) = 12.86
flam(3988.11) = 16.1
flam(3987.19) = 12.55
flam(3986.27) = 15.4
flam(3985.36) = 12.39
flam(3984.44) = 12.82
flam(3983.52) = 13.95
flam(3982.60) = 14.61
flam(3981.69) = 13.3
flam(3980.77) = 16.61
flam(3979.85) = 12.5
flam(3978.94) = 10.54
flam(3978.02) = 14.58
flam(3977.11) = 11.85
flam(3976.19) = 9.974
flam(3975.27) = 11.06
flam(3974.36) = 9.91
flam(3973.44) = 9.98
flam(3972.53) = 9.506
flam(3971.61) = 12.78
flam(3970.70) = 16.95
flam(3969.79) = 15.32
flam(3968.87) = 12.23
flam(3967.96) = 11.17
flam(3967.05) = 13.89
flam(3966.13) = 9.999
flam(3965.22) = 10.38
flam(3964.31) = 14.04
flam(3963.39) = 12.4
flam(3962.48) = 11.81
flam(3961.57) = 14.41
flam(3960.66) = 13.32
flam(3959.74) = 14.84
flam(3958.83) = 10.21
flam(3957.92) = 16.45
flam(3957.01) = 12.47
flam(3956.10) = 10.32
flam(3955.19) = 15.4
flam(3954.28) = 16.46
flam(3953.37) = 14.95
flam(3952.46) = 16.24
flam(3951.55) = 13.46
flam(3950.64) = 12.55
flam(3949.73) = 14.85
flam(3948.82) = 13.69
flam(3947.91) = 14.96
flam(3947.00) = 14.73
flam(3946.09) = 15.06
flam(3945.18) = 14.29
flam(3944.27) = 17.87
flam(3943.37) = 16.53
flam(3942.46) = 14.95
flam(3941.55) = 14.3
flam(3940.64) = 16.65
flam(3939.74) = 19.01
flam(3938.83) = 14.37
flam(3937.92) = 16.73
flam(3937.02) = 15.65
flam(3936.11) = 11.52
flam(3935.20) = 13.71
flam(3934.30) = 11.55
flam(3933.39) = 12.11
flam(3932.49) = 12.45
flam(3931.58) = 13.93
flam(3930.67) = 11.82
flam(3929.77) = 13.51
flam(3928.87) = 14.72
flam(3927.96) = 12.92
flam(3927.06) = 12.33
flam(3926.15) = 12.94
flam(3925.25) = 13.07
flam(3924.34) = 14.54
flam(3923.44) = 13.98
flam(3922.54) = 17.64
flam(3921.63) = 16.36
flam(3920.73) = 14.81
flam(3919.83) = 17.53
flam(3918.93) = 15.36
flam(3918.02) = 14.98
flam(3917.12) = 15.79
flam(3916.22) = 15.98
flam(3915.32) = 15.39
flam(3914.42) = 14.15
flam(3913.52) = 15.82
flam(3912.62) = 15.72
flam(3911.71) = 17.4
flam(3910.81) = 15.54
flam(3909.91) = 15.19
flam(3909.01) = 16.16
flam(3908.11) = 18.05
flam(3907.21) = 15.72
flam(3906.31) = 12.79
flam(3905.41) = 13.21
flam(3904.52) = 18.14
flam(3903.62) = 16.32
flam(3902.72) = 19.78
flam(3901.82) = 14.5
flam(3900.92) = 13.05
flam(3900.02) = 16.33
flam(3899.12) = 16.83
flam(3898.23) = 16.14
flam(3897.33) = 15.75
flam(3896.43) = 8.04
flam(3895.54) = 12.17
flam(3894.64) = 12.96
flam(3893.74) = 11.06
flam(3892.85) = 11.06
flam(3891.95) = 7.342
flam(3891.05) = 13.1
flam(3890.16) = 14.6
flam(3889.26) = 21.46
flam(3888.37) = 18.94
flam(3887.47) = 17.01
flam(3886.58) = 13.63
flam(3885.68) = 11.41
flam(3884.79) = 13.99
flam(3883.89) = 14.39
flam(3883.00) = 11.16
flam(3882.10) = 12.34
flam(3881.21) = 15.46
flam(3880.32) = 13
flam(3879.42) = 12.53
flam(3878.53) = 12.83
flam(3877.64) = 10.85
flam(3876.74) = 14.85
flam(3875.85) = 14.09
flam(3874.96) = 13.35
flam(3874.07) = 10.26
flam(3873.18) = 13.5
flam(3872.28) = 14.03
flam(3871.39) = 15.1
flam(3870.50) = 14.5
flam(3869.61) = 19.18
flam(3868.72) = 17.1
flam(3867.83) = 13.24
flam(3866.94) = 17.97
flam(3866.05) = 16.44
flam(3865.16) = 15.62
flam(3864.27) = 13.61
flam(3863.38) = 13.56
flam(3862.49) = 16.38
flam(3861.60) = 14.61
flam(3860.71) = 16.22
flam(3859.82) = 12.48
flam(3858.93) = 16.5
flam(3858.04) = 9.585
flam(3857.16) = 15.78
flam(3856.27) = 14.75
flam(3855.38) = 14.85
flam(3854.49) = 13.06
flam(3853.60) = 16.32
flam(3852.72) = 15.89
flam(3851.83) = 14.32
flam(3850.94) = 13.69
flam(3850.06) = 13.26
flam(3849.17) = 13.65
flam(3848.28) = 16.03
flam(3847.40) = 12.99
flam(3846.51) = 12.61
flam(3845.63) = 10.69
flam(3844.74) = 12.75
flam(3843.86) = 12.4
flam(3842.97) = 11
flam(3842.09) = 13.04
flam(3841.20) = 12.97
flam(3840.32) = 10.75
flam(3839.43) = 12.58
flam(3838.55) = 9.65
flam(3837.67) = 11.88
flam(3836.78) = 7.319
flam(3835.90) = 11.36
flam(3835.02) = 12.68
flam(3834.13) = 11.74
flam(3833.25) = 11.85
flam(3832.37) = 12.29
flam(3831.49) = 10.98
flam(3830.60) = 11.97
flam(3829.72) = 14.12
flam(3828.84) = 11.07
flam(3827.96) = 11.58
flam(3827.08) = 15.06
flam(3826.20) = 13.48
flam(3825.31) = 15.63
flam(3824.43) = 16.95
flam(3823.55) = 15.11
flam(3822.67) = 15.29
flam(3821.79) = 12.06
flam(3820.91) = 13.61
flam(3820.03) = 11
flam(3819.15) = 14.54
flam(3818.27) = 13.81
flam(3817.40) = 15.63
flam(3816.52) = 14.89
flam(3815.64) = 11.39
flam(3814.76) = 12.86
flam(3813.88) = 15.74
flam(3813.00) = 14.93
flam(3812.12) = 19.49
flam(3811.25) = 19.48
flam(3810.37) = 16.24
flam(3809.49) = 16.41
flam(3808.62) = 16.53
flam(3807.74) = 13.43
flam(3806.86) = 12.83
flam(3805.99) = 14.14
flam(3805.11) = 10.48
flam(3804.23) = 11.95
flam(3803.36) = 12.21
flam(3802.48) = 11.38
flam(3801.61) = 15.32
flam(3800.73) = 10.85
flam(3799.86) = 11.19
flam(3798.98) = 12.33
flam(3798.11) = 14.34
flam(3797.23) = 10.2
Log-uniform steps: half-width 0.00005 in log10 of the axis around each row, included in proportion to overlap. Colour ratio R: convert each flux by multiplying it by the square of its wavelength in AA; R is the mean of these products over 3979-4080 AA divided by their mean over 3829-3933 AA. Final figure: 1.15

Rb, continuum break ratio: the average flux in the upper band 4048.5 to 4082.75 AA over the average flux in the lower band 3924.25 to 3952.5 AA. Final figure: 1.04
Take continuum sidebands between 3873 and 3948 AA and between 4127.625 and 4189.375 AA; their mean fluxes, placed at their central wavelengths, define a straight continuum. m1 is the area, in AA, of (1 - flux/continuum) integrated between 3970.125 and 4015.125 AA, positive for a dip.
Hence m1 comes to 1.1 AA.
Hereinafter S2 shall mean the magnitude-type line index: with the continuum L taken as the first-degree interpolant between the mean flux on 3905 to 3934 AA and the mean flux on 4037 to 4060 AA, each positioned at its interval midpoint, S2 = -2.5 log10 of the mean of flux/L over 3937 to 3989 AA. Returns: 0.079 mag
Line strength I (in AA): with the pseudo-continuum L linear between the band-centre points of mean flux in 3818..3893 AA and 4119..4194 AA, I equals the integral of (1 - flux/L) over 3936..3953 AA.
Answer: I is -1.56 AA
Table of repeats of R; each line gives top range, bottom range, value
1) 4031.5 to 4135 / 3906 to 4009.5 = 1.09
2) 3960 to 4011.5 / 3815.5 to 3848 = 1.19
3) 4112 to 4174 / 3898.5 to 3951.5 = 1.08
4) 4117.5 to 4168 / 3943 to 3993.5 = 1.17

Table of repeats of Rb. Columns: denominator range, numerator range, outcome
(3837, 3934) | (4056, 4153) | 1.02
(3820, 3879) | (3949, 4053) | 1.06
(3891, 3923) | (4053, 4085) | 0.99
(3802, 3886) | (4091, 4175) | 1.05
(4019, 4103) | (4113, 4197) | 0.98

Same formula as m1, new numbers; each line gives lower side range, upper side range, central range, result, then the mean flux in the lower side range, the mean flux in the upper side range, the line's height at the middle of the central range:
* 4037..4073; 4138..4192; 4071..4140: 1.95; 14.7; 14.7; 14.7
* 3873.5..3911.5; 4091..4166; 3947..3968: 1.11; 14.2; 14.3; 14.2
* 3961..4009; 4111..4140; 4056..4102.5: -1.85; 13.8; 14.4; 14.2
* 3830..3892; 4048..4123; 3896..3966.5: -3.59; 13.6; 14.4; 13.9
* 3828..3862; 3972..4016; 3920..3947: -1.66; 12.9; 14.2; 13.7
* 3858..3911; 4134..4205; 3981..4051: -2.60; 14.4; 14.5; 14.5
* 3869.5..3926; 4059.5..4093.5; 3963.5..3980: 2.98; 14.6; 14.9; 14.7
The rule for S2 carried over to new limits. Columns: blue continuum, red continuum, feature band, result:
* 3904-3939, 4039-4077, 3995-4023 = -0.03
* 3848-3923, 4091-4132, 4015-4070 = -0.06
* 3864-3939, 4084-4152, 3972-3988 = 0.15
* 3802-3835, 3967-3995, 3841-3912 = -0.05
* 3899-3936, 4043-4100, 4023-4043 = -0.04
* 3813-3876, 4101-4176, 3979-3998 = -0.04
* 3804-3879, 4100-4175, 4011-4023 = -0.07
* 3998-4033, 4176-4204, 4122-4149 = 0.03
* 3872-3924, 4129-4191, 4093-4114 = 0.08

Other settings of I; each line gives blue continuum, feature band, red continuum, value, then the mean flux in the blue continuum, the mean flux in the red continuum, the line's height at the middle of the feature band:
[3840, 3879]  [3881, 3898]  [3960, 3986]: 0.2 AA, 14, 12.6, 13.7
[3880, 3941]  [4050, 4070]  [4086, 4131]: -1.0 AA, 14.6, 14.2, 14.3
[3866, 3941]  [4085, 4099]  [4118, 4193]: 1.0 AA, 14.5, 14.7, 14.6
